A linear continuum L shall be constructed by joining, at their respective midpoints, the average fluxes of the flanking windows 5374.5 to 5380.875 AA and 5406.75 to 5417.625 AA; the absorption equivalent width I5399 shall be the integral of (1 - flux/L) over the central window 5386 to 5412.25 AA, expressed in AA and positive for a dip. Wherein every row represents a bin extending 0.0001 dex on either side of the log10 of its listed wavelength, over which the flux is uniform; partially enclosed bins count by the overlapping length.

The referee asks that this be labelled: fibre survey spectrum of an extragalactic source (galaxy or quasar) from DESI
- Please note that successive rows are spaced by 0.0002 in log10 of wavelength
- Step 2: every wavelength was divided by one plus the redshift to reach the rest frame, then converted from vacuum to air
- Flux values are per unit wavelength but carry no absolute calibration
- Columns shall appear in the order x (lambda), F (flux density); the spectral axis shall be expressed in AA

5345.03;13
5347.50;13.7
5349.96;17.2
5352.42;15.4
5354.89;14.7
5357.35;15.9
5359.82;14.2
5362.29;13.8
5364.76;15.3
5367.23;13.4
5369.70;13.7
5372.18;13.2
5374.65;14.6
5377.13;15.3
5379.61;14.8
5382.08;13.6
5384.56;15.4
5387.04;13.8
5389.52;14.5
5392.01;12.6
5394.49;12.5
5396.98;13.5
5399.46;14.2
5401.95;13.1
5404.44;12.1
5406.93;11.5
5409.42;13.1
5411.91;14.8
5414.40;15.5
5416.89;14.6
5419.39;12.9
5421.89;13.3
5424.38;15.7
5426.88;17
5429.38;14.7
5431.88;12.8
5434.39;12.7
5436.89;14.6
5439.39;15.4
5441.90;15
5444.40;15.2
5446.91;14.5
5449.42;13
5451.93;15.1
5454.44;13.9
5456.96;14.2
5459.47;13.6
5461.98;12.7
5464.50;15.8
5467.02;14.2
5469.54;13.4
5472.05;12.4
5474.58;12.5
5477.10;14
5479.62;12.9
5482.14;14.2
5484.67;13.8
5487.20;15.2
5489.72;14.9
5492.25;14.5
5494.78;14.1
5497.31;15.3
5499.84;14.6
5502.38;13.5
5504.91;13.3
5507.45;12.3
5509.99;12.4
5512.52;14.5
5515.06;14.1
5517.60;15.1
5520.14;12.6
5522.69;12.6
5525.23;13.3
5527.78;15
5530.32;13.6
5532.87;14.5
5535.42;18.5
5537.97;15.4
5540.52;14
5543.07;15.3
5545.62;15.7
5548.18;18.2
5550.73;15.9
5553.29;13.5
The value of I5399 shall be 2.3 AA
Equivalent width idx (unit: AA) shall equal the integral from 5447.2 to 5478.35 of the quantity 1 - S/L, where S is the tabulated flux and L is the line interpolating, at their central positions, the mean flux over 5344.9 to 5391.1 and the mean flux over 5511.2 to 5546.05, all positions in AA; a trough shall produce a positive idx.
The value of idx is 1.7 AA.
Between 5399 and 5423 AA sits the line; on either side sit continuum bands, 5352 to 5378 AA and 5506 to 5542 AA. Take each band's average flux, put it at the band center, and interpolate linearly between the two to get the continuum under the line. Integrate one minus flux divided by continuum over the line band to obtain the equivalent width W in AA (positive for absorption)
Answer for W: 1.5 AA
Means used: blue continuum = 14.5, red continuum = 14.1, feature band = 13.5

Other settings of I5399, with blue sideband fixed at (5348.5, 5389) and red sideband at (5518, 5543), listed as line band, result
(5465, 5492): 1.3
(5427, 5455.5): 0.4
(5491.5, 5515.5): 1.1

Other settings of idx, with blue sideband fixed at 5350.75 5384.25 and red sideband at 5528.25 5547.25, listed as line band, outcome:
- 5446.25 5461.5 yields 1.0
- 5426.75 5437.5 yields 0.5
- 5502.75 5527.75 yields 2.9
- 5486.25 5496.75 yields 0.3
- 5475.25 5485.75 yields 1.0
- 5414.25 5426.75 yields 0.2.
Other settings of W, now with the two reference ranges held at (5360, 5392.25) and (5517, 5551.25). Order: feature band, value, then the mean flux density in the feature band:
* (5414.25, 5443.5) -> -0.1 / 14.5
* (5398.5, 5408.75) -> 1.2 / 12.7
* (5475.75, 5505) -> 1.0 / 14.2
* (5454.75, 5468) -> 0.5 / 14.1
